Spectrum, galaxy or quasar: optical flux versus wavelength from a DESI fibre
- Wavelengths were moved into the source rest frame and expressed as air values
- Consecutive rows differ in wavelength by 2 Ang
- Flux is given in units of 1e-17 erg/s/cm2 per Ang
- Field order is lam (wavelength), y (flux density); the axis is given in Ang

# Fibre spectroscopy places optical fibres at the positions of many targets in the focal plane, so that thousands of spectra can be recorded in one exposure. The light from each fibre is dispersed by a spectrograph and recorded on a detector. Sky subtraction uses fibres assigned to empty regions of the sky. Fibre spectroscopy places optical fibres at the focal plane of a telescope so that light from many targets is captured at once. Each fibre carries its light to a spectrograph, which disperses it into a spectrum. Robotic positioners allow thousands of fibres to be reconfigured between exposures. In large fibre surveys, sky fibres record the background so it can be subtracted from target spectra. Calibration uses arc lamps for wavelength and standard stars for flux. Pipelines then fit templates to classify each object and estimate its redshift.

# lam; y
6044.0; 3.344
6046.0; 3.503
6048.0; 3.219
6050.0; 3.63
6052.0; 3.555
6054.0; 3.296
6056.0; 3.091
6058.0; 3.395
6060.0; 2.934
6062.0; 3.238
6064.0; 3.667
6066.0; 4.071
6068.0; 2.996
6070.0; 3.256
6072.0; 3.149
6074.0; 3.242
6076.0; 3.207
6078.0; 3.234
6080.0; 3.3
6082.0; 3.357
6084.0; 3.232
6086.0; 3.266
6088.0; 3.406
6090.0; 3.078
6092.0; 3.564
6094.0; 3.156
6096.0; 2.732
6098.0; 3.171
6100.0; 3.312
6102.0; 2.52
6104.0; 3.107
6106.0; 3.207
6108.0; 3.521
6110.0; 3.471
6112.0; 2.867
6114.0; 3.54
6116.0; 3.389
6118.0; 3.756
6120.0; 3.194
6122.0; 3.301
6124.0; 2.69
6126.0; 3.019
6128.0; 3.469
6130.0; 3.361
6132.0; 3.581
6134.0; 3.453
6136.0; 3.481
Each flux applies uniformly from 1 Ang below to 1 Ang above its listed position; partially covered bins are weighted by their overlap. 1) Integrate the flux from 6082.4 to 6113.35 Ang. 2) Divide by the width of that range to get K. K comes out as 3.18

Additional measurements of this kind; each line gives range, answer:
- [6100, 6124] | 3.24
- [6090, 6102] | 3.12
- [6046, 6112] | 3.27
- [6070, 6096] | 3.25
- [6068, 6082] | 3.22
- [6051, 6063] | 3.25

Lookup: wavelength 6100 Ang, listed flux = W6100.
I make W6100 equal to 3.312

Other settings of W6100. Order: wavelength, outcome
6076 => 3.207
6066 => 4.071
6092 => 3.564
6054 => 3.296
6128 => 3.469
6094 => 3.156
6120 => 3.194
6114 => 3.54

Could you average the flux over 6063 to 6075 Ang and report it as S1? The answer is 3.4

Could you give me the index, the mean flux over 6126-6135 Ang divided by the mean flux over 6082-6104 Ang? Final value 1.08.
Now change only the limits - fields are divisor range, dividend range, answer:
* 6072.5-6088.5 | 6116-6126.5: 0.98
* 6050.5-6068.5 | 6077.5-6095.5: 0.97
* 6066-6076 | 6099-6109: 0.96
